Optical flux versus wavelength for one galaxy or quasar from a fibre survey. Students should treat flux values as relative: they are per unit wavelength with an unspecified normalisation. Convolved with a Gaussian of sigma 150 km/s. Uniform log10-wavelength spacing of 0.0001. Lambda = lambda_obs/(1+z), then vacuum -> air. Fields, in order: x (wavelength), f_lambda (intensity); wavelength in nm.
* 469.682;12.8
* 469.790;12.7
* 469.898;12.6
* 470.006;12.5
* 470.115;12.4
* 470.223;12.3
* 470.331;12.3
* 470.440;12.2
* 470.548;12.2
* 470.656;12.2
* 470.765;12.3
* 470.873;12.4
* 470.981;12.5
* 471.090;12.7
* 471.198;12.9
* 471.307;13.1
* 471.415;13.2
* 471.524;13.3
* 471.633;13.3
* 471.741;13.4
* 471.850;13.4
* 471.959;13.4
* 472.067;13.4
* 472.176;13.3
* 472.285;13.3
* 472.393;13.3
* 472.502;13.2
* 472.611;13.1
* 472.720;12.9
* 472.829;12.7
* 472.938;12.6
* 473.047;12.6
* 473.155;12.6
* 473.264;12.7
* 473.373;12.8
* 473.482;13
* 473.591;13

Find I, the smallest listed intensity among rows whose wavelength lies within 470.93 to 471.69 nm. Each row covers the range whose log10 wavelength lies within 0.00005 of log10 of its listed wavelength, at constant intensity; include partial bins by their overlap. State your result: 12.5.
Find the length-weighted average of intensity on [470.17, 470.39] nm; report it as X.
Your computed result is 12.3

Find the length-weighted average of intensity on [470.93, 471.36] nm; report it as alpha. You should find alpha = 12.8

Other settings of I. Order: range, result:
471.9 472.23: 13.3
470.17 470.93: 12.2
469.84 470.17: 12.4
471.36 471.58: 13.2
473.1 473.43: 12.6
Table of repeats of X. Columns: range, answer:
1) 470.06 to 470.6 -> 12.3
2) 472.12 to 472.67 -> 13.2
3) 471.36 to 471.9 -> 13.3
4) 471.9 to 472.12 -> 13.4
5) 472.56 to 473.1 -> 12.8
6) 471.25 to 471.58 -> 13.2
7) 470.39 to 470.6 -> 12.2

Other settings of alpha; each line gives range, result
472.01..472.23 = 13.4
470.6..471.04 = 12.4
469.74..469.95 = 12.7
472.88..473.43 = 12.7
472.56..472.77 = 13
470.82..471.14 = 12.5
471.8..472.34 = 13.4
